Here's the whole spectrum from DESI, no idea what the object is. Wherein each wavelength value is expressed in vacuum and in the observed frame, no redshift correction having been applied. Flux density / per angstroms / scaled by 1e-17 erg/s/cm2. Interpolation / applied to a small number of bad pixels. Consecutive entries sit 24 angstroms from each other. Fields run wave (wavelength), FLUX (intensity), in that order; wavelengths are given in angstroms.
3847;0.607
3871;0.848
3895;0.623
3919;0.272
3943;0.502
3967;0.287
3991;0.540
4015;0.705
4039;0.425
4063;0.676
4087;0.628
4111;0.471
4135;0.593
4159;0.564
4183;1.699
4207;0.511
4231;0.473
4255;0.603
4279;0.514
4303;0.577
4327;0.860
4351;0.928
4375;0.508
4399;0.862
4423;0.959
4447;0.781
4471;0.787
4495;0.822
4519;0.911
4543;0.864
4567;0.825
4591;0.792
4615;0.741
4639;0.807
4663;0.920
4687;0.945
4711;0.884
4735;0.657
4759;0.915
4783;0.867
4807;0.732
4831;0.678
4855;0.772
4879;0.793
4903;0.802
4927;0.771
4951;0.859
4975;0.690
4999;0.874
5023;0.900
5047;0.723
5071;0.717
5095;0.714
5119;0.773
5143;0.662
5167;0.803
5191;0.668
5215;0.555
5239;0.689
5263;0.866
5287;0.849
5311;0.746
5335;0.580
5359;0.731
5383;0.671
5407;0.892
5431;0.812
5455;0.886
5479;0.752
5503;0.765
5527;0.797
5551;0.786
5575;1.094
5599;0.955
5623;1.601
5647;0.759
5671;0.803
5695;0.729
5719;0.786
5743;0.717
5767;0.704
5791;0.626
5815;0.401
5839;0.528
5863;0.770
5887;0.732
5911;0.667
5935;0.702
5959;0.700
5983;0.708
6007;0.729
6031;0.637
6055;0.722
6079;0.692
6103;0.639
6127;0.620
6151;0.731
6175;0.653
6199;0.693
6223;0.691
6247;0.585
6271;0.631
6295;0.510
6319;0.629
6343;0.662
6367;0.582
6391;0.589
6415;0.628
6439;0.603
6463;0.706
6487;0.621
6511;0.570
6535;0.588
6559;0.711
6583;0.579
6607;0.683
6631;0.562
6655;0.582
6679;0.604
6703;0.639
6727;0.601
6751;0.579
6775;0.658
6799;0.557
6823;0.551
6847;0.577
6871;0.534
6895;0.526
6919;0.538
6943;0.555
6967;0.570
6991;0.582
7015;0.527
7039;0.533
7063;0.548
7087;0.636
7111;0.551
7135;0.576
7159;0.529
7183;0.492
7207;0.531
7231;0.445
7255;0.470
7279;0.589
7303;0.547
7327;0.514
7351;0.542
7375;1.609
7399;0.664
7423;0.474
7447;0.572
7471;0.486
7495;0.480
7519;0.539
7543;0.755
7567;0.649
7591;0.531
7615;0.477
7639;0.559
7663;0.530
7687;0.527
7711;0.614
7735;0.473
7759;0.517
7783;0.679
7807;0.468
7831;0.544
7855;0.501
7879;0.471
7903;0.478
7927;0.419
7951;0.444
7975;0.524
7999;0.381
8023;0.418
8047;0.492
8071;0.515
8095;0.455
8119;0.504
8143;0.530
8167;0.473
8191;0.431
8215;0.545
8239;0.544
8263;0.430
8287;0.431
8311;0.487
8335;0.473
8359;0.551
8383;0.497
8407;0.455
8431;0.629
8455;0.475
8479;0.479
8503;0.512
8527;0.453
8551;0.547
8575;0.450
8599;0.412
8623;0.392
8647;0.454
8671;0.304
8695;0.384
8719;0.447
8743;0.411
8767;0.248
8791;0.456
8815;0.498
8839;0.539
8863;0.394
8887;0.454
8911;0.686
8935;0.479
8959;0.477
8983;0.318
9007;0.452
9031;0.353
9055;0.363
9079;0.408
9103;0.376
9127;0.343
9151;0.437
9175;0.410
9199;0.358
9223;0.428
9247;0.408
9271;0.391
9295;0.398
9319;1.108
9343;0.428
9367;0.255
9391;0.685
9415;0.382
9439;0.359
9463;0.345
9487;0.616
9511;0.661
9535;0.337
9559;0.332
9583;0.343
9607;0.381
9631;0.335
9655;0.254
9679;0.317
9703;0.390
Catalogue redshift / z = 0.12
